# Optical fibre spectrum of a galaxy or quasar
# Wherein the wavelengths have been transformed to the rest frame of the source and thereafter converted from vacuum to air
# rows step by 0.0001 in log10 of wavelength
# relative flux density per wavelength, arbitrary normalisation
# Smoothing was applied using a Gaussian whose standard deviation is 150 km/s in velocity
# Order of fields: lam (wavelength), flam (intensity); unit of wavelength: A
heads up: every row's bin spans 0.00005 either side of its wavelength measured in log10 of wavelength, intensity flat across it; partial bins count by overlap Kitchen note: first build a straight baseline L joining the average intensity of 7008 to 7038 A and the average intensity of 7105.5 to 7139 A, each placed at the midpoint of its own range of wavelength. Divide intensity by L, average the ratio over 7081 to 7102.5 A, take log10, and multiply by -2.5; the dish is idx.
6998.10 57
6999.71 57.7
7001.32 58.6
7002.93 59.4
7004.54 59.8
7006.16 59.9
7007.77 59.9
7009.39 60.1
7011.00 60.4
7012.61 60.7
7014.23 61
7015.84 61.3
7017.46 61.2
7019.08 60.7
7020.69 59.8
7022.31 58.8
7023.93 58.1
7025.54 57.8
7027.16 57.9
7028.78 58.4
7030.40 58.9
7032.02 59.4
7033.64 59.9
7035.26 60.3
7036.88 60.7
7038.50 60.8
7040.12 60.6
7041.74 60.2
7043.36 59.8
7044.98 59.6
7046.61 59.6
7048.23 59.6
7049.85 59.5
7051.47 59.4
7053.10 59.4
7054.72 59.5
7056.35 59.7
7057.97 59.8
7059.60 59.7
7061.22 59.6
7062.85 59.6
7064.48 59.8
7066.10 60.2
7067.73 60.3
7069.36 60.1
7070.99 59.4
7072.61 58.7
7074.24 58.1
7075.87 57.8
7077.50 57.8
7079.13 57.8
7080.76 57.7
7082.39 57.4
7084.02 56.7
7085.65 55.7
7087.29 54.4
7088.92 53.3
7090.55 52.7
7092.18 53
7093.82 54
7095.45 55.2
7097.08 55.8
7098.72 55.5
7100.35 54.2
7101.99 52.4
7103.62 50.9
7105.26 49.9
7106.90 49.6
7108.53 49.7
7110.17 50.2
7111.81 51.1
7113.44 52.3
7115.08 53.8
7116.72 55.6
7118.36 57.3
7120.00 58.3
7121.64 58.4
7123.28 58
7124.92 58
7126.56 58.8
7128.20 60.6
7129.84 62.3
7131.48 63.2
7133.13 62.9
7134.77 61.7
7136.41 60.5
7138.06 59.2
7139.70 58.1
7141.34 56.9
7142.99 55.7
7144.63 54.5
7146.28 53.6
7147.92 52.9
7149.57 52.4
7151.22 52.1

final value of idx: 0.06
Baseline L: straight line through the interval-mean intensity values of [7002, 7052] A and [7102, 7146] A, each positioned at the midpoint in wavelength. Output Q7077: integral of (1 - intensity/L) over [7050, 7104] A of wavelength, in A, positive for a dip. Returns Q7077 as 0.8 A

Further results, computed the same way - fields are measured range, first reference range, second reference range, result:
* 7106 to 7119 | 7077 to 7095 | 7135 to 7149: 0.84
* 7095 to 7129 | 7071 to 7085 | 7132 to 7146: 2.16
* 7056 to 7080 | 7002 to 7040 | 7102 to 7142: -0.39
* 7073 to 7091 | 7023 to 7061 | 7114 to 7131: 0.73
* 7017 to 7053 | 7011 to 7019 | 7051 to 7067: 0.46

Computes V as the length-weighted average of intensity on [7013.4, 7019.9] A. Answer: 61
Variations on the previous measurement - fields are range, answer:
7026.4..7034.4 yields 58.9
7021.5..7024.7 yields 58.4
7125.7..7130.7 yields 60.6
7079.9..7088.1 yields 56.4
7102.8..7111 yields 50.1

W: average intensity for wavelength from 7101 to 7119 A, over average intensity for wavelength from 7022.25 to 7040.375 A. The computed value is 0.88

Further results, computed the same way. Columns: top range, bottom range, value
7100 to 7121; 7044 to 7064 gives 0.88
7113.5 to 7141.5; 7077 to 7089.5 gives 1.05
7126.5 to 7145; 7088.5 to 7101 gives 1.10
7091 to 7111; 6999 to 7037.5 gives 0.88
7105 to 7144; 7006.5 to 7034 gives 0.95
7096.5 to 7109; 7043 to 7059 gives 0.88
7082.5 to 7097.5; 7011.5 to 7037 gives 0.92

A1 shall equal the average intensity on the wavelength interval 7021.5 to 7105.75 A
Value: 57.8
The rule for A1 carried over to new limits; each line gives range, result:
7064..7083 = 58.8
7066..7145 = 56.4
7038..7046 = 60.1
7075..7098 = 55.7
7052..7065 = 59.6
